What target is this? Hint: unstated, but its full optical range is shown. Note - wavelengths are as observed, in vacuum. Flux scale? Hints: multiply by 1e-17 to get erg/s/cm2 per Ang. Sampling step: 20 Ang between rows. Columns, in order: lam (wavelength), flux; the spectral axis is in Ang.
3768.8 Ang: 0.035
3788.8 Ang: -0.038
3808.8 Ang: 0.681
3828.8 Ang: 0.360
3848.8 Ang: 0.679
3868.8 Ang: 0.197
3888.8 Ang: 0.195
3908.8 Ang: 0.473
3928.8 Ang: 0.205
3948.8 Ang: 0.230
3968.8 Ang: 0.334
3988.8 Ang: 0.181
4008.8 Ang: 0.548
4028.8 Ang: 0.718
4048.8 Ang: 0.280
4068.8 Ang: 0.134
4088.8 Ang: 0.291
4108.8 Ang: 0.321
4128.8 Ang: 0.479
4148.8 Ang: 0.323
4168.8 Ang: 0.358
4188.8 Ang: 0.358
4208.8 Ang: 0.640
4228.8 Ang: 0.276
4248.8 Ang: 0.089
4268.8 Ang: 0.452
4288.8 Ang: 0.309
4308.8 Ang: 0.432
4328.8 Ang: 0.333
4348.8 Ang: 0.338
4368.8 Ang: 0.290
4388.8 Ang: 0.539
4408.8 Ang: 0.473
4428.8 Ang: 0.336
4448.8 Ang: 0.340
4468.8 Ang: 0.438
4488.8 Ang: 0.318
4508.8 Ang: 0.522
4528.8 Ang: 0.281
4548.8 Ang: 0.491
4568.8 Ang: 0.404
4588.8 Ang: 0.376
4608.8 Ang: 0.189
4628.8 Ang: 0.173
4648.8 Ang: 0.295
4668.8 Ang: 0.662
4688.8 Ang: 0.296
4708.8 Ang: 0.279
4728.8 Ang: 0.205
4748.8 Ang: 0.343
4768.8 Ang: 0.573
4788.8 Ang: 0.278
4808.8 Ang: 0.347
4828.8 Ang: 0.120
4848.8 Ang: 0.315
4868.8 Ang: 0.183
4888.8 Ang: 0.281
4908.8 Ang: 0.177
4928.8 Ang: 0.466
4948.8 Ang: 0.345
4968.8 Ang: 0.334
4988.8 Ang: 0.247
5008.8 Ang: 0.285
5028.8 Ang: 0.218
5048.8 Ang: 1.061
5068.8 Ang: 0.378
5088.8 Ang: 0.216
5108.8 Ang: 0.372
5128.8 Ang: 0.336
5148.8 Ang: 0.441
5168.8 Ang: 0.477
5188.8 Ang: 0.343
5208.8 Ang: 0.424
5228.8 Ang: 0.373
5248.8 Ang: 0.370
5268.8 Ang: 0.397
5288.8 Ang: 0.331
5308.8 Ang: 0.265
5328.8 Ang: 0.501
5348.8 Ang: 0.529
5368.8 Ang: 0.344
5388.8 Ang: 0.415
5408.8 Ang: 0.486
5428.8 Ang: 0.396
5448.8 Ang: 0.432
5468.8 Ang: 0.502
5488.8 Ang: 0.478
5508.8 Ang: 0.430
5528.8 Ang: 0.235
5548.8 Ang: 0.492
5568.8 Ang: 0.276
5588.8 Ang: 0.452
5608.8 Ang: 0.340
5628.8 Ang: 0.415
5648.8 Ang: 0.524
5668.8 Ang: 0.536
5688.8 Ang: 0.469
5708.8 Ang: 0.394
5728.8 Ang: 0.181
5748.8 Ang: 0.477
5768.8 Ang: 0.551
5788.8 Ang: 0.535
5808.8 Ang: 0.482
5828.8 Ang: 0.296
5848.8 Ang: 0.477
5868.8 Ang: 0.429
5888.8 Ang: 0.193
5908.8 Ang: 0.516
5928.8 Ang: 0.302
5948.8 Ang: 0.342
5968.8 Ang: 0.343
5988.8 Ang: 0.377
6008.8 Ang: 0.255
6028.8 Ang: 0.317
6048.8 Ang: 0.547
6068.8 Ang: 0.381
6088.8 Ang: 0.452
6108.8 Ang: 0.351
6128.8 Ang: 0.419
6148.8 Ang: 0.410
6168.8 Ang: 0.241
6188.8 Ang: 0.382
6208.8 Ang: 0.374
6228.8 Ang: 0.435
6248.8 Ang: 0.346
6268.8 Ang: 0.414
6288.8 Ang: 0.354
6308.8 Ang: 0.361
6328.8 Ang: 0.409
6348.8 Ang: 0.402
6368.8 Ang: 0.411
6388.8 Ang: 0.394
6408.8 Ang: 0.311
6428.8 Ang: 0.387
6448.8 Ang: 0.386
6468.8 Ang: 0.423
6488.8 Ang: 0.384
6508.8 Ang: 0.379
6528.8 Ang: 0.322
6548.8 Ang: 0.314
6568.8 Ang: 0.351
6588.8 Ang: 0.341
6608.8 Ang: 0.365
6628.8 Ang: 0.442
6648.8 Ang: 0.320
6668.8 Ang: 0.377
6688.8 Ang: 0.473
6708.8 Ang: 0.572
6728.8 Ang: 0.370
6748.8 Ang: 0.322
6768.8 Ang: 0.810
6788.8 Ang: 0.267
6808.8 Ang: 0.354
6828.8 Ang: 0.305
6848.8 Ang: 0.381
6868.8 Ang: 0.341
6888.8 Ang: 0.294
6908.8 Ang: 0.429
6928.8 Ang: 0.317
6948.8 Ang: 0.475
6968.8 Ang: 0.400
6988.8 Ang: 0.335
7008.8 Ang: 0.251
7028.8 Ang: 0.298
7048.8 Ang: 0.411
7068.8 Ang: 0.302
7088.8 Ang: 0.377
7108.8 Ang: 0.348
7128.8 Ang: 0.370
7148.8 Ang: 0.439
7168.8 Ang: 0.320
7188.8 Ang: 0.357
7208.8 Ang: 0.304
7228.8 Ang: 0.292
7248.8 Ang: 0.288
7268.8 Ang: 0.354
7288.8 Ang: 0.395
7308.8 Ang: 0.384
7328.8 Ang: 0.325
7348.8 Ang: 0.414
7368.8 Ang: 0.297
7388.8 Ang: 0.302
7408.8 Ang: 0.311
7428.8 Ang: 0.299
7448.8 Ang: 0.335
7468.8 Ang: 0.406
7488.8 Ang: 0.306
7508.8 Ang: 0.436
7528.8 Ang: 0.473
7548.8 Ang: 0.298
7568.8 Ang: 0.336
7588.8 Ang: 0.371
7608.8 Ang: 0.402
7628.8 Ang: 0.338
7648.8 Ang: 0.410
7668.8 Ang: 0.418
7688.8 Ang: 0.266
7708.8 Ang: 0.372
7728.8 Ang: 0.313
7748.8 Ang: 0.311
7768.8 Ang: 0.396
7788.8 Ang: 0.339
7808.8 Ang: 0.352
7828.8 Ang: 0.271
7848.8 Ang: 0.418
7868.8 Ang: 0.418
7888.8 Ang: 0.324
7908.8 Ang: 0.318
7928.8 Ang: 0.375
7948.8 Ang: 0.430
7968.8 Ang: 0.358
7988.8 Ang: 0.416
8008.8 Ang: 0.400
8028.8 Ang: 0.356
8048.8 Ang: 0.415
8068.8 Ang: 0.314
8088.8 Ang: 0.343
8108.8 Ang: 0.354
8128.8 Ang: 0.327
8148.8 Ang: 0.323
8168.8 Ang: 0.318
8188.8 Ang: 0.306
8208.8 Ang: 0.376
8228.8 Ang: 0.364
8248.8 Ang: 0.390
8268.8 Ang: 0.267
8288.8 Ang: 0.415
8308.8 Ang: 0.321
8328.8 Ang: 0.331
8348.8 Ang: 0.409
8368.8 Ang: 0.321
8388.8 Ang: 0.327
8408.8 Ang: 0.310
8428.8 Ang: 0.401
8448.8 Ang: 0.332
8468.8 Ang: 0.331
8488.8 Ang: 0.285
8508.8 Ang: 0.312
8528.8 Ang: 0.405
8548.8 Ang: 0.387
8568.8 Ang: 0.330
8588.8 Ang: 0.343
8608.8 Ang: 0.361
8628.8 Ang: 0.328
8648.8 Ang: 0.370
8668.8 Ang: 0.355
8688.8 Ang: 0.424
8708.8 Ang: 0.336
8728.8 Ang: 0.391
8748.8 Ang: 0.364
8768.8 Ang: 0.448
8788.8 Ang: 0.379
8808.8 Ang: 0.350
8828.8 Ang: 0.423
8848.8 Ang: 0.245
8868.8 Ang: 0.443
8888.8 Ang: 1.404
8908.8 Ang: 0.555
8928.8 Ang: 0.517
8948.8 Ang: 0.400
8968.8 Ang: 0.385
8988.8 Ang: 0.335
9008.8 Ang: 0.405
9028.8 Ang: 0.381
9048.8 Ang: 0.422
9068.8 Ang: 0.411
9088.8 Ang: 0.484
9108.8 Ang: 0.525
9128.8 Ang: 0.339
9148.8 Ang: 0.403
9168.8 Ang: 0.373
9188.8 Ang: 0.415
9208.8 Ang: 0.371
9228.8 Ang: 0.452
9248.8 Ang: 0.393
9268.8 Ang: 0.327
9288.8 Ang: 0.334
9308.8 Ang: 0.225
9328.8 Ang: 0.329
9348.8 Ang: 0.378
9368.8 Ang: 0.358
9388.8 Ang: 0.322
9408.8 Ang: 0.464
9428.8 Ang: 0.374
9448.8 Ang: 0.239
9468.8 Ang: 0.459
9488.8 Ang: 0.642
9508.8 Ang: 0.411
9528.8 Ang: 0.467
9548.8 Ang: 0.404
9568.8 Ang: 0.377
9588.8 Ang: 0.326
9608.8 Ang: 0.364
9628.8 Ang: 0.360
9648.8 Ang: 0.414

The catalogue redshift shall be 0.35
